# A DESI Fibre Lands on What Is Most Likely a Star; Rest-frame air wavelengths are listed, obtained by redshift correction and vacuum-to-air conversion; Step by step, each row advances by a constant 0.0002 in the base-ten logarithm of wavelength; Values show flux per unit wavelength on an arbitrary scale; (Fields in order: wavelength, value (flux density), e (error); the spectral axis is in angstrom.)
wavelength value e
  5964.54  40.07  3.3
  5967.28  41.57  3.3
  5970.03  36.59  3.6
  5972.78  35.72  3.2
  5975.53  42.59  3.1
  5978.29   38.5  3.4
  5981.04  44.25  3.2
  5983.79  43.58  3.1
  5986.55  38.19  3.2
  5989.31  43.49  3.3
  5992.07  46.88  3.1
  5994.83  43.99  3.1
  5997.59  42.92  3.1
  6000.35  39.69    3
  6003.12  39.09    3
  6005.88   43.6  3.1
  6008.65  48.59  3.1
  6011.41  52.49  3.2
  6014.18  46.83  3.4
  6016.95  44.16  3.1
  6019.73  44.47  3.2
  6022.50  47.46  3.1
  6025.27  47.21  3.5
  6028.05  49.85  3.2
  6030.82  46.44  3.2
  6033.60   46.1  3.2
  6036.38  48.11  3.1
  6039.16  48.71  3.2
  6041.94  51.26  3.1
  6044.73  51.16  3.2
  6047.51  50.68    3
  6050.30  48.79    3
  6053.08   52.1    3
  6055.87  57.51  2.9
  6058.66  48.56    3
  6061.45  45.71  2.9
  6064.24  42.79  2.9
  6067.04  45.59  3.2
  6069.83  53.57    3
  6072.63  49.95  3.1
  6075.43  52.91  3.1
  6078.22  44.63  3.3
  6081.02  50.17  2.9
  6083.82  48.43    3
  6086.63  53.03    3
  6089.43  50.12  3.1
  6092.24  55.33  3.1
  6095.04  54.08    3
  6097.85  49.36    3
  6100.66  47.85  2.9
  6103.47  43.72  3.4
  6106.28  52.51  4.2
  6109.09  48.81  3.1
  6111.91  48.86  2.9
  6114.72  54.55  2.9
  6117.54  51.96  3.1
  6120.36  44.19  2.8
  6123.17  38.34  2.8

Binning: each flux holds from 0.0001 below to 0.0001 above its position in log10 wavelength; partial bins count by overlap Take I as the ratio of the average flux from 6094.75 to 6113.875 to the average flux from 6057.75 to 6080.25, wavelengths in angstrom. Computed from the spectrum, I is 1.02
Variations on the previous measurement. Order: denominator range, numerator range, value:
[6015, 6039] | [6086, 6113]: 1.07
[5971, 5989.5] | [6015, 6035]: 1.15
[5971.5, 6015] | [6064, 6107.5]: 1.15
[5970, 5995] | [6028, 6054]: 1.19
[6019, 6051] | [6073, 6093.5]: 1.04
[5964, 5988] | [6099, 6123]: 1.21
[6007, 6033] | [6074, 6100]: 1.07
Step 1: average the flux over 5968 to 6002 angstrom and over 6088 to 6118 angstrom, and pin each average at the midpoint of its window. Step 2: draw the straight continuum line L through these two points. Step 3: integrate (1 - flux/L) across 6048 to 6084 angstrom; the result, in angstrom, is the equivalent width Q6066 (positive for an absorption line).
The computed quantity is -1.3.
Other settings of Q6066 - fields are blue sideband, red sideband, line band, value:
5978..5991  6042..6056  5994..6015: 0.17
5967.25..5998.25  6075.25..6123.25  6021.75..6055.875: -2.98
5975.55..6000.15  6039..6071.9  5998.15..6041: -0.22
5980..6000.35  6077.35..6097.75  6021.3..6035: -0.39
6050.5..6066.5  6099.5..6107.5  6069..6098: -1.57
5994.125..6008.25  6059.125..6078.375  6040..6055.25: -1.57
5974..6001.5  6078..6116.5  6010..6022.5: -0.73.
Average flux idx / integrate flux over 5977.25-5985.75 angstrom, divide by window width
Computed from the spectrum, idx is 42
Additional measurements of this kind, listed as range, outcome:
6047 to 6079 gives 49.5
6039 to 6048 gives 50.7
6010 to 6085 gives 48.7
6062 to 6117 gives 49.8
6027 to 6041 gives 47.9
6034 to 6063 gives 50.1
